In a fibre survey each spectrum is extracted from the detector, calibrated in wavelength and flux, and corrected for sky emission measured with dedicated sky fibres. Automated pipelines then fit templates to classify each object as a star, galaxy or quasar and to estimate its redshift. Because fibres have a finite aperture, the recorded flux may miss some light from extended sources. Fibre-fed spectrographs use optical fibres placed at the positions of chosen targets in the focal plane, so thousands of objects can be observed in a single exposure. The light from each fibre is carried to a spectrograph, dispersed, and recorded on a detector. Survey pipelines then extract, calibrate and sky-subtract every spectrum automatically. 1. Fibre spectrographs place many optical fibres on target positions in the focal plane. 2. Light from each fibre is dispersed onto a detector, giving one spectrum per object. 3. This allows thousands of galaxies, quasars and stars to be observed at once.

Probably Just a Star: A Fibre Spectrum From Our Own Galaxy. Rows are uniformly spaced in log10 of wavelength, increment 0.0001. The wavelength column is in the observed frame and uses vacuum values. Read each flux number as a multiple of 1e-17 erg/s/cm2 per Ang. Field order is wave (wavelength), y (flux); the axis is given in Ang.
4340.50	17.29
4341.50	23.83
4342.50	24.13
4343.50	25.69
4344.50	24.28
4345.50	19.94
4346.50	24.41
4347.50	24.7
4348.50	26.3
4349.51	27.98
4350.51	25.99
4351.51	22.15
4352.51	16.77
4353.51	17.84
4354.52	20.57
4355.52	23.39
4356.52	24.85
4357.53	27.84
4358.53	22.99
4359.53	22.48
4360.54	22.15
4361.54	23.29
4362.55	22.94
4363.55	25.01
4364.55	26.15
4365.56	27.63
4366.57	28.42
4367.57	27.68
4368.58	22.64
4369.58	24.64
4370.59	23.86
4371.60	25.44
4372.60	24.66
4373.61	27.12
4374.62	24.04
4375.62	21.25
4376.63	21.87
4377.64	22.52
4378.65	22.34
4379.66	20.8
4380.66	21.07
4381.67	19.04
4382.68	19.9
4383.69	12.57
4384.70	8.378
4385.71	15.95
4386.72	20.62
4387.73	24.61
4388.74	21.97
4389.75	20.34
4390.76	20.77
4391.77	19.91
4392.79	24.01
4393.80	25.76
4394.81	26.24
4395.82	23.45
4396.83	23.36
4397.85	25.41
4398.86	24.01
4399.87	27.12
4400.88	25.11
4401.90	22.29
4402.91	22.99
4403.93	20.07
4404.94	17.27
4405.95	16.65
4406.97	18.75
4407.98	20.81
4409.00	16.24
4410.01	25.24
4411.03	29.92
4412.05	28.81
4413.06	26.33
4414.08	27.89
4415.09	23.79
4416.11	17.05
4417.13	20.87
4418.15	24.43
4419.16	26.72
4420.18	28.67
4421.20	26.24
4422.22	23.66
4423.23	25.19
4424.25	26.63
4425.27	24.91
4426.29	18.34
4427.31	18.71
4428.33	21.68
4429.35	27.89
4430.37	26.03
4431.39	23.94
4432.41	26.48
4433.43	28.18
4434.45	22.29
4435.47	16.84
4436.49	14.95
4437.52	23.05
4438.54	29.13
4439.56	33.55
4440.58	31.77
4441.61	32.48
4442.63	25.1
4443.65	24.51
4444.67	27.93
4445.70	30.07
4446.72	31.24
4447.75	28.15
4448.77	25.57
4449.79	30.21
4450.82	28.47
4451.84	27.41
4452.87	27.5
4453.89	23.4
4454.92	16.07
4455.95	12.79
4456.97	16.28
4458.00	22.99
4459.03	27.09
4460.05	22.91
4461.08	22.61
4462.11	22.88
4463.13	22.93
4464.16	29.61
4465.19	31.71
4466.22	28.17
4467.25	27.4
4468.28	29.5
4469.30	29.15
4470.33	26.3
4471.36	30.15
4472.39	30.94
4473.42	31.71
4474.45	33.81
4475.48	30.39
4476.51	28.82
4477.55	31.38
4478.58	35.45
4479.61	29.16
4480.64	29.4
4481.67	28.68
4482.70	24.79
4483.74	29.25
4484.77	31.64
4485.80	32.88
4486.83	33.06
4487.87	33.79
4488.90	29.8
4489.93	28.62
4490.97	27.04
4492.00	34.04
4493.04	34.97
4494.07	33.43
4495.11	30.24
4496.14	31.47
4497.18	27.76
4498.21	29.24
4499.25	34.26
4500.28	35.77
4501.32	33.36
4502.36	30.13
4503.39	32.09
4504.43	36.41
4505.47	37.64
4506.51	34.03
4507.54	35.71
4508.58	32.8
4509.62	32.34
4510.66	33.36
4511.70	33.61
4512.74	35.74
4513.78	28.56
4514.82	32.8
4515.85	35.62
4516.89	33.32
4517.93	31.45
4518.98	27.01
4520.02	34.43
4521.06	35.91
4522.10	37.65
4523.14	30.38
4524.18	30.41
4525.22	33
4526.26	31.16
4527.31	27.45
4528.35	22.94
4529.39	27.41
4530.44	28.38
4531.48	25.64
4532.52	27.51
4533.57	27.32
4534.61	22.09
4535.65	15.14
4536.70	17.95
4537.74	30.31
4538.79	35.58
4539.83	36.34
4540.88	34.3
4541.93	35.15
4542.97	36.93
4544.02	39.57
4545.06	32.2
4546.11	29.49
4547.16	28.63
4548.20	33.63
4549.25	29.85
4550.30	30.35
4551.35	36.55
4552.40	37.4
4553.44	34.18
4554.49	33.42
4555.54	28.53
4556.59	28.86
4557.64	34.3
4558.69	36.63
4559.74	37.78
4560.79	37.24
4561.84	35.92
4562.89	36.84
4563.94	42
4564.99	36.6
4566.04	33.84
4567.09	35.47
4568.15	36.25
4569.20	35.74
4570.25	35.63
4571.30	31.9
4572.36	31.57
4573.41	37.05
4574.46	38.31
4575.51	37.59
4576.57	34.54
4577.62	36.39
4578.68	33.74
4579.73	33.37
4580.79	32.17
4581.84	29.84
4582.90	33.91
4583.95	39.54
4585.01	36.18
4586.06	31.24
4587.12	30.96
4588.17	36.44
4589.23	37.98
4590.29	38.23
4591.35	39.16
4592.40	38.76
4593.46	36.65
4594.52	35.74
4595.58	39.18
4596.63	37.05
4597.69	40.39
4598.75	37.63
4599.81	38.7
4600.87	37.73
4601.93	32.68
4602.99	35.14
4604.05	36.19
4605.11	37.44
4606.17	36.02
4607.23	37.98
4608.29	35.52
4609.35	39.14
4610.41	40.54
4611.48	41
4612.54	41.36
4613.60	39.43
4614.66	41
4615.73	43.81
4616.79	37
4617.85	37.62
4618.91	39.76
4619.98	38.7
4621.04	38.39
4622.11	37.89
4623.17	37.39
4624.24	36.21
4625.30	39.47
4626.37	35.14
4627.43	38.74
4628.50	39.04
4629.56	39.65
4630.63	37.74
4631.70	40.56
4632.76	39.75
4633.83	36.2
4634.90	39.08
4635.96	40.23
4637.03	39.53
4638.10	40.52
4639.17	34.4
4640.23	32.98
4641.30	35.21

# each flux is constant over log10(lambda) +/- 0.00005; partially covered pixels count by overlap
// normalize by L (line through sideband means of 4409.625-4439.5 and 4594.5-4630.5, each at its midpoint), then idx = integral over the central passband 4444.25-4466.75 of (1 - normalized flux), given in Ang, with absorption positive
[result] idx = 1.2 Ang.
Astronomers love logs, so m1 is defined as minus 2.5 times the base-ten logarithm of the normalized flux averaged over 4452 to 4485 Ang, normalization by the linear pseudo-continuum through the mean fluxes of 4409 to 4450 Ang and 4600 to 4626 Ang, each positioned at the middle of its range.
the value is 0.05 mag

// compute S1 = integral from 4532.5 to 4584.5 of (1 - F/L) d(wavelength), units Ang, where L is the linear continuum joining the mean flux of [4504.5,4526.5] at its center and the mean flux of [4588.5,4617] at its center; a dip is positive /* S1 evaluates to 3.4 Ang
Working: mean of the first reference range 33.3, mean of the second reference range 38.2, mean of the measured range 33.4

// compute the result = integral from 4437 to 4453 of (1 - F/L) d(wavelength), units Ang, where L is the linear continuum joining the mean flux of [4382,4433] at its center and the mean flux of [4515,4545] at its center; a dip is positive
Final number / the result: -2.2 Ang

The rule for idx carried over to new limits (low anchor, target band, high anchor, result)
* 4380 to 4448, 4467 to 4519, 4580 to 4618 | -4.1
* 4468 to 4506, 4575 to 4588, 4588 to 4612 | 0.9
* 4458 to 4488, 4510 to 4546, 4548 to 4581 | 1.9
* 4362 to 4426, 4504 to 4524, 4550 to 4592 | -1.5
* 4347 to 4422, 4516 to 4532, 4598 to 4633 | 0.8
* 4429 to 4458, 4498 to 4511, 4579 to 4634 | -1.7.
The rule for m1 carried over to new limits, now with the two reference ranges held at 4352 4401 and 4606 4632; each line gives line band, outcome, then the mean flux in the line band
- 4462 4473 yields 0.015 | 28.3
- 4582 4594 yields 0.019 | 36.1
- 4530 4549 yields 0.128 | 29.8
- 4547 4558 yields 0.062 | 32.4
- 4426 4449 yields 0.046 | 25.6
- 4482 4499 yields -0.019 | 30.8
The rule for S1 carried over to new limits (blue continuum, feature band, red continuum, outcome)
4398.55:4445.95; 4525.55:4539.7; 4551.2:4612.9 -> 2.60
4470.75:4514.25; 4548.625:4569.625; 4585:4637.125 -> 0.24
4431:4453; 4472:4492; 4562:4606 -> -0.88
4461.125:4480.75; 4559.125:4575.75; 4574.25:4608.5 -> -0.70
